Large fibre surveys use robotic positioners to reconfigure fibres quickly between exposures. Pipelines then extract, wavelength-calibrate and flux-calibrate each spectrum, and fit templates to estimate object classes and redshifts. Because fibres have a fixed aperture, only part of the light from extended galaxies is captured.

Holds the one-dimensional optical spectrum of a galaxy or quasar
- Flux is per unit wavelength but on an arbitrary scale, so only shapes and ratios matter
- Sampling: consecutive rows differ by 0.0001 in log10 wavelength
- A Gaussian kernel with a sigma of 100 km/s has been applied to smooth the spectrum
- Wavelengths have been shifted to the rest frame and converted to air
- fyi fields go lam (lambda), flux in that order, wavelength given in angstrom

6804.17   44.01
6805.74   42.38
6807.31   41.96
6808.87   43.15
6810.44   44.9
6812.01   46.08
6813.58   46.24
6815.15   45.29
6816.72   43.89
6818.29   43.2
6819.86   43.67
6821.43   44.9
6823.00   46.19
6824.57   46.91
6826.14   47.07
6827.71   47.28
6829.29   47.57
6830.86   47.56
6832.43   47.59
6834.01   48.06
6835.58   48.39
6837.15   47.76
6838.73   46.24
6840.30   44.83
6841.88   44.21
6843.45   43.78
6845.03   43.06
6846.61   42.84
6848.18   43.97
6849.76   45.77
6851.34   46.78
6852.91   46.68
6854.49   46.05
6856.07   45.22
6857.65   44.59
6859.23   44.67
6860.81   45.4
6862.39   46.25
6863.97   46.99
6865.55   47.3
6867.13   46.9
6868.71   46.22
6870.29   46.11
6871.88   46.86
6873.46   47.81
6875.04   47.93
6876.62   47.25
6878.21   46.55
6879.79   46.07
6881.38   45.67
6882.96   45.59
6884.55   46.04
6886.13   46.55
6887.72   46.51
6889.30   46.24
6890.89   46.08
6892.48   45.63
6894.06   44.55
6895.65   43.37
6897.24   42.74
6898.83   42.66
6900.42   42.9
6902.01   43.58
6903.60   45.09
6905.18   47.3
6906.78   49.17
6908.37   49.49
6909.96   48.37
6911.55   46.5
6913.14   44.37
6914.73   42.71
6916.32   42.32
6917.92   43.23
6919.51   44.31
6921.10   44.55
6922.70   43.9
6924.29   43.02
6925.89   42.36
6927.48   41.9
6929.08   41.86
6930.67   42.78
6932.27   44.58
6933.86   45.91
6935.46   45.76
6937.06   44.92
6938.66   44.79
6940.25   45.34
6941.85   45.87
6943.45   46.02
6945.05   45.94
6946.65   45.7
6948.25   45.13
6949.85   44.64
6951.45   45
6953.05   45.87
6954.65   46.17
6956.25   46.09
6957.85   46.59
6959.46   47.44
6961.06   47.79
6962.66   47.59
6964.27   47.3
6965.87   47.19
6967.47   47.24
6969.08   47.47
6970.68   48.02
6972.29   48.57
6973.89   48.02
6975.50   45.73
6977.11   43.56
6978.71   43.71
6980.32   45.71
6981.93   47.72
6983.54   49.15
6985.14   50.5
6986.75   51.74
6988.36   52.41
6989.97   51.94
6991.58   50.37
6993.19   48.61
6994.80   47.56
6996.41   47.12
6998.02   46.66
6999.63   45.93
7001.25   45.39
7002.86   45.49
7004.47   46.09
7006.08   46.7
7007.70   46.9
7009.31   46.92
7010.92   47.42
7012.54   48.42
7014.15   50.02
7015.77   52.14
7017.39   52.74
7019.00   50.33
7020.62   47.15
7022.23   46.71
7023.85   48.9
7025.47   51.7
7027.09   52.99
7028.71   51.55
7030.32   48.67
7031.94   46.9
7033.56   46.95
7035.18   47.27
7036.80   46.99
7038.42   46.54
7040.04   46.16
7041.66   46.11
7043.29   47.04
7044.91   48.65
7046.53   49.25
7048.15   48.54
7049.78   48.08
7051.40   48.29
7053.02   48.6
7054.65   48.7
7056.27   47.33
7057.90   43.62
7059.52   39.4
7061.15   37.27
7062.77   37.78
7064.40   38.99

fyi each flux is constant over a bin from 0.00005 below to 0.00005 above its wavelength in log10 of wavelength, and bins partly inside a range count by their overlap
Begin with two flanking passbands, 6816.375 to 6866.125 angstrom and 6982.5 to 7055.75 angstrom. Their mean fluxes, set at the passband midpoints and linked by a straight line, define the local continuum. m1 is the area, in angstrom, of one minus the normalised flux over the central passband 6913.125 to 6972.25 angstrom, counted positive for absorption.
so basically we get 2.6 angstrom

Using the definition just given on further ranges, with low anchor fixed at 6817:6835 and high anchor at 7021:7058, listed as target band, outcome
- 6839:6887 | 0.9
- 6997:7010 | 0.4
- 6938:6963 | 0.7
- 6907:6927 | 1.0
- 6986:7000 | -0.4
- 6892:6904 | 0.8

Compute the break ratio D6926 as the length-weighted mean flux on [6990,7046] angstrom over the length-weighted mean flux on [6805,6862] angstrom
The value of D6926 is 1.1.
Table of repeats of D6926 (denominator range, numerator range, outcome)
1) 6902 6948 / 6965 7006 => 1.06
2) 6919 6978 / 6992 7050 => 1.06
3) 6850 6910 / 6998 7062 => 1.03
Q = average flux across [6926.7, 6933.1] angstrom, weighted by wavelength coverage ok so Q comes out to 42.8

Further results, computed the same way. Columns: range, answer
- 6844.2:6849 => 43.3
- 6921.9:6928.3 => 42.8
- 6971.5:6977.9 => 46.5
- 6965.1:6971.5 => 47.5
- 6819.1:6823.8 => 45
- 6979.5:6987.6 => 49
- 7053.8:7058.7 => 46.5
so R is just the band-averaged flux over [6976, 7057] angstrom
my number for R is 48.2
